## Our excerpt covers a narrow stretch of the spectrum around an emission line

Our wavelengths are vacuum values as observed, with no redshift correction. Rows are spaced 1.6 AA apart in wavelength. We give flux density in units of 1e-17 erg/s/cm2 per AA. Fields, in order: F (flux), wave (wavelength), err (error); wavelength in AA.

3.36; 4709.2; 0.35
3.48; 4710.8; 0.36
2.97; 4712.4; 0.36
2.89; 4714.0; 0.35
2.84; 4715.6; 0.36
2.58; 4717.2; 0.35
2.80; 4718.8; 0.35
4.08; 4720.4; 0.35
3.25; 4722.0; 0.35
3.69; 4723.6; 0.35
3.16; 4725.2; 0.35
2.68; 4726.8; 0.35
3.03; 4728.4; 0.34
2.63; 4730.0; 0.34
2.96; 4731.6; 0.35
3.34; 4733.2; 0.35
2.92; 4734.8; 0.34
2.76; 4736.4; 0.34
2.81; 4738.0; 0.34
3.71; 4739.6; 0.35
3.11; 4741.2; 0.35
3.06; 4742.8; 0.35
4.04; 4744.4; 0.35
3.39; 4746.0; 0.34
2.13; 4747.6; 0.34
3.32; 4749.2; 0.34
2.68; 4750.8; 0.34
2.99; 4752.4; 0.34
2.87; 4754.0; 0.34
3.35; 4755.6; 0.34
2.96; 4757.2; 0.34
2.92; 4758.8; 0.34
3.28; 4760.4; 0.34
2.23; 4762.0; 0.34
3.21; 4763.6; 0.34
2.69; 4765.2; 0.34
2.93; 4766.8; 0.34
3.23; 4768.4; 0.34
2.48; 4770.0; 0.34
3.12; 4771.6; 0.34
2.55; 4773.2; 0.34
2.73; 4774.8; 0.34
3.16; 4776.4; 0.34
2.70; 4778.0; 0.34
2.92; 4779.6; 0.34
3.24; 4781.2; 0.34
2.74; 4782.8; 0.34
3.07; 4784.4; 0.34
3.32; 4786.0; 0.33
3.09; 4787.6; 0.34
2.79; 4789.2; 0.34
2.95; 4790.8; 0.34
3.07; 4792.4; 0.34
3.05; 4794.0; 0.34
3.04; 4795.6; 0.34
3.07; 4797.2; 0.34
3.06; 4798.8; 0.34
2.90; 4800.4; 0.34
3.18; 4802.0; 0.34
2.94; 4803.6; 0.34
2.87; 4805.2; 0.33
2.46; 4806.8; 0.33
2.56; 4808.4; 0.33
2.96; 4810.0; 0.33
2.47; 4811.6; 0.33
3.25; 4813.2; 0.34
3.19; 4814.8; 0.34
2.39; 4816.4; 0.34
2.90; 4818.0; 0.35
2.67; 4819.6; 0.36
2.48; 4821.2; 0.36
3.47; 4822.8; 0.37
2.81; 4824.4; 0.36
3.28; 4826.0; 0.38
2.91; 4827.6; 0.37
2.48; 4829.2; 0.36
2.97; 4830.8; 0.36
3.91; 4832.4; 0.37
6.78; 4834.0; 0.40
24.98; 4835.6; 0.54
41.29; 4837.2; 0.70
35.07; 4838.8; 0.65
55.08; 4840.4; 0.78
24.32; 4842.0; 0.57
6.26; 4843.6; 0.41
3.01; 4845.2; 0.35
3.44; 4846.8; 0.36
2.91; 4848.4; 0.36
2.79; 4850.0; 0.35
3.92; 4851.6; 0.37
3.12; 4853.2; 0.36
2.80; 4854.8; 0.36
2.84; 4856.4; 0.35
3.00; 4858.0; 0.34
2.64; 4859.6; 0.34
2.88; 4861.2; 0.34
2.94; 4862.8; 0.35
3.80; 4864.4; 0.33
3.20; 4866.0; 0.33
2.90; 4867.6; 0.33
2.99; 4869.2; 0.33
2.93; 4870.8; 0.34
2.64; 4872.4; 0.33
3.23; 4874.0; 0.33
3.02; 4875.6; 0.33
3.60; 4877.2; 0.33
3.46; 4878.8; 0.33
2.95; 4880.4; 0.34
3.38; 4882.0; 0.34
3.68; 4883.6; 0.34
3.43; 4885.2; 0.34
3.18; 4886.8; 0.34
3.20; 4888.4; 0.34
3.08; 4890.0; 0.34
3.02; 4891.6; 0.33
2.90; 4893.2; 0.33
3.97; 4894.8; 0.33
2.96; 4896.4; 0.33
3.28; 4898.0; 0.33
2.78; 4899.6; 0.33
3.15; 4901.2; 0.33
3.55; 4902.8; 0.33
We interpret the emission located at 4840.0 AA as [O II] 3727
